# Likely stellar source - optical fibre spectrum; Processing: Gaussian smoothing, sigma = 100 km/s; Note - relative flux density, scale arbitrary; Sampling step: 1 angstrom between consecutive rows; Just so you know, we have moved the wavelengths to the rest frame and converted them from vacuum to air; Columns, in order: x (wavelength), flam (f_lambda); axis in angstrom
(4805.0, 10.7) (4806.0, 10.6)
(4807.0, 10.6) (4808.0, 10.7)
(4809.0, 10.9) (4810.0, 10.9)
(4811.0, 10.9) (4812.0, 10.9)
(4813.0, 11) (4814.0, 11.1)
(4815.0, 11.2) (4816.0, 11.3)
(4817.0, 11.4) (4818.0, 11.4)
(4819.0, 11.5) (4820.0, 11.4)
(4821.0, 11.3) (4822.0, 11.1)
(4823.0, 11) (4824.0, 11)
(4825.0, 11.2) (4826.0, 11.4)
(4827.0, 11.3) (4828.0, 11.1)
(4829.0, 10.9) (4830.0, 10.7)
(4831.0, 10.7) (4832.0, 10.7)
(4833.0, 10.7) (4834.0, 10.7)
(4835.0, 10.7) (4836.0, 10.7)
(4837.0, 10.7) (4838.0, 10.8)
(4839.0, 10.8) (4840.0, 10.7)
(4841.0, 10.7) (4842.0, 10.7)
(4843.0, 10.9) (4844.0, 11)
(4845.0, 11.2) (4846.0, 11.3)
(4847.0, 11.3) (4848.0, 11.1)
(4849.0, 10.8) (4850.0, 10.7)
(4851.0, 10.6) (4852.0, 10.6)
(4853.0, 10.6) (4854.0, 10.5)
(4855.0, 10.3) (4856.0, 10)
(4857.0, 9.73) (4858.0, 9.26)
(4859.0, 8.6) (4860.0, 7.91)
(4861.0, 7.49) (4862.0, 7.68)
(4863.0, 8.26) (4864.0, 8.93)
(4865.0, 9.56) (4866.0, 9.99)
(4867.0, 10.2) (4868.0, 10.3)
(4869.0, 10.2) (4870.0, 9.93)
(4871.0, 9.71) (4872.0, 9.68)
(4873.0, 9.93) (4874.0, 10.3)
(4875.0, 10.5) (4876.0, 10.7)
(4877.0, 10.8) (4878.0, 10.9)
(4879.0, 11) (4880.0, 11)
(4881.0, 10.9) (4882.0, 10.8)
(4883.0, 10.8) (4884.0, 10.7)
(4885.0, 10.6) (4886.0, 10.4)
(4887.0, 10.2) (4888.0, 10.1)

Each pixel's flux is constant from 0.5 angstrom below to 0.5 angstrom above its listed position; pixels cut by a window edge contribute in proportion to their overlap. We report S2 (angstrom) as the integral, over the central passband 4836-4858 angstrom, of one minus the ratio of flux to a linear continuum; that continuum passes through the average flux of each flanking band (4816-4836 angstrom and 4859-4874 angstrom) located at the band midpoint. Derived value -1.2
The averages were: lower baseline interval 11.1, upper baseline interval 9.28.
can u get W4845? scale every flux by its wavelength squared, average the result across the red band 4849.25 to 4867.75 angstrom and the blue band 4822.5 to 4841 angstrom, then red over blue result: 0.89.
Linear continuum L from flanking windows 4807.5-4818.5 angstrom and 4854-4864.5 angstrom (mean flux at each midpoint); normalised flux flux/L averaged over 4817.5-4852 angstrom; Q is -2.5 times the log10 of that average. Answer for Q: -0.096 mag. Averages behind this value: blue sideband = 11.1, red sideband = 8.9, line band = 11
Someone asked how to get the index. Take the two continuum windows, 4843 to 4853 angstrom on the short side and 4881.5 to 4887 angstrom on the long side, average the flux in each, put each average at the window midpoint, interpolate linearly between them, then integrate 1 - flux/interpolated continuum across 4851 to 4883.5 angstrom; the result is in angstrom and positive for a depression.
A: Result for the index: 2.55 angstrom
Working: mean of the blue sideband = 10.9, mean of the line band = 9.92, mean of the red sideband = 10.6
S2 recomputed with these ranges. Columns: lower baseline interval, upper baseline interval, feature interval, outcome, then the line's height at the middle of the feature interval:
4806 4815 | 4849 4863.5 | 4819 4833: -0.9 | 10.4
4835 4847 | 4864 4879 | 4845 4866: 1.5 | 10.5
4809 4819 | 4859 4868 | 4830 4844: -0.9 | 10.1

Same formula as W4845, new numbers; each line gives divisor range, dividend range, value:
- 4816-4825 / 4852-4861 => 0.86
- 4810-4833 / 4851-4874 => 0.88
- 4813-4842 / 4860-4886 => 0.93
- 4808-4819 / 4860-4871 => 0.85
